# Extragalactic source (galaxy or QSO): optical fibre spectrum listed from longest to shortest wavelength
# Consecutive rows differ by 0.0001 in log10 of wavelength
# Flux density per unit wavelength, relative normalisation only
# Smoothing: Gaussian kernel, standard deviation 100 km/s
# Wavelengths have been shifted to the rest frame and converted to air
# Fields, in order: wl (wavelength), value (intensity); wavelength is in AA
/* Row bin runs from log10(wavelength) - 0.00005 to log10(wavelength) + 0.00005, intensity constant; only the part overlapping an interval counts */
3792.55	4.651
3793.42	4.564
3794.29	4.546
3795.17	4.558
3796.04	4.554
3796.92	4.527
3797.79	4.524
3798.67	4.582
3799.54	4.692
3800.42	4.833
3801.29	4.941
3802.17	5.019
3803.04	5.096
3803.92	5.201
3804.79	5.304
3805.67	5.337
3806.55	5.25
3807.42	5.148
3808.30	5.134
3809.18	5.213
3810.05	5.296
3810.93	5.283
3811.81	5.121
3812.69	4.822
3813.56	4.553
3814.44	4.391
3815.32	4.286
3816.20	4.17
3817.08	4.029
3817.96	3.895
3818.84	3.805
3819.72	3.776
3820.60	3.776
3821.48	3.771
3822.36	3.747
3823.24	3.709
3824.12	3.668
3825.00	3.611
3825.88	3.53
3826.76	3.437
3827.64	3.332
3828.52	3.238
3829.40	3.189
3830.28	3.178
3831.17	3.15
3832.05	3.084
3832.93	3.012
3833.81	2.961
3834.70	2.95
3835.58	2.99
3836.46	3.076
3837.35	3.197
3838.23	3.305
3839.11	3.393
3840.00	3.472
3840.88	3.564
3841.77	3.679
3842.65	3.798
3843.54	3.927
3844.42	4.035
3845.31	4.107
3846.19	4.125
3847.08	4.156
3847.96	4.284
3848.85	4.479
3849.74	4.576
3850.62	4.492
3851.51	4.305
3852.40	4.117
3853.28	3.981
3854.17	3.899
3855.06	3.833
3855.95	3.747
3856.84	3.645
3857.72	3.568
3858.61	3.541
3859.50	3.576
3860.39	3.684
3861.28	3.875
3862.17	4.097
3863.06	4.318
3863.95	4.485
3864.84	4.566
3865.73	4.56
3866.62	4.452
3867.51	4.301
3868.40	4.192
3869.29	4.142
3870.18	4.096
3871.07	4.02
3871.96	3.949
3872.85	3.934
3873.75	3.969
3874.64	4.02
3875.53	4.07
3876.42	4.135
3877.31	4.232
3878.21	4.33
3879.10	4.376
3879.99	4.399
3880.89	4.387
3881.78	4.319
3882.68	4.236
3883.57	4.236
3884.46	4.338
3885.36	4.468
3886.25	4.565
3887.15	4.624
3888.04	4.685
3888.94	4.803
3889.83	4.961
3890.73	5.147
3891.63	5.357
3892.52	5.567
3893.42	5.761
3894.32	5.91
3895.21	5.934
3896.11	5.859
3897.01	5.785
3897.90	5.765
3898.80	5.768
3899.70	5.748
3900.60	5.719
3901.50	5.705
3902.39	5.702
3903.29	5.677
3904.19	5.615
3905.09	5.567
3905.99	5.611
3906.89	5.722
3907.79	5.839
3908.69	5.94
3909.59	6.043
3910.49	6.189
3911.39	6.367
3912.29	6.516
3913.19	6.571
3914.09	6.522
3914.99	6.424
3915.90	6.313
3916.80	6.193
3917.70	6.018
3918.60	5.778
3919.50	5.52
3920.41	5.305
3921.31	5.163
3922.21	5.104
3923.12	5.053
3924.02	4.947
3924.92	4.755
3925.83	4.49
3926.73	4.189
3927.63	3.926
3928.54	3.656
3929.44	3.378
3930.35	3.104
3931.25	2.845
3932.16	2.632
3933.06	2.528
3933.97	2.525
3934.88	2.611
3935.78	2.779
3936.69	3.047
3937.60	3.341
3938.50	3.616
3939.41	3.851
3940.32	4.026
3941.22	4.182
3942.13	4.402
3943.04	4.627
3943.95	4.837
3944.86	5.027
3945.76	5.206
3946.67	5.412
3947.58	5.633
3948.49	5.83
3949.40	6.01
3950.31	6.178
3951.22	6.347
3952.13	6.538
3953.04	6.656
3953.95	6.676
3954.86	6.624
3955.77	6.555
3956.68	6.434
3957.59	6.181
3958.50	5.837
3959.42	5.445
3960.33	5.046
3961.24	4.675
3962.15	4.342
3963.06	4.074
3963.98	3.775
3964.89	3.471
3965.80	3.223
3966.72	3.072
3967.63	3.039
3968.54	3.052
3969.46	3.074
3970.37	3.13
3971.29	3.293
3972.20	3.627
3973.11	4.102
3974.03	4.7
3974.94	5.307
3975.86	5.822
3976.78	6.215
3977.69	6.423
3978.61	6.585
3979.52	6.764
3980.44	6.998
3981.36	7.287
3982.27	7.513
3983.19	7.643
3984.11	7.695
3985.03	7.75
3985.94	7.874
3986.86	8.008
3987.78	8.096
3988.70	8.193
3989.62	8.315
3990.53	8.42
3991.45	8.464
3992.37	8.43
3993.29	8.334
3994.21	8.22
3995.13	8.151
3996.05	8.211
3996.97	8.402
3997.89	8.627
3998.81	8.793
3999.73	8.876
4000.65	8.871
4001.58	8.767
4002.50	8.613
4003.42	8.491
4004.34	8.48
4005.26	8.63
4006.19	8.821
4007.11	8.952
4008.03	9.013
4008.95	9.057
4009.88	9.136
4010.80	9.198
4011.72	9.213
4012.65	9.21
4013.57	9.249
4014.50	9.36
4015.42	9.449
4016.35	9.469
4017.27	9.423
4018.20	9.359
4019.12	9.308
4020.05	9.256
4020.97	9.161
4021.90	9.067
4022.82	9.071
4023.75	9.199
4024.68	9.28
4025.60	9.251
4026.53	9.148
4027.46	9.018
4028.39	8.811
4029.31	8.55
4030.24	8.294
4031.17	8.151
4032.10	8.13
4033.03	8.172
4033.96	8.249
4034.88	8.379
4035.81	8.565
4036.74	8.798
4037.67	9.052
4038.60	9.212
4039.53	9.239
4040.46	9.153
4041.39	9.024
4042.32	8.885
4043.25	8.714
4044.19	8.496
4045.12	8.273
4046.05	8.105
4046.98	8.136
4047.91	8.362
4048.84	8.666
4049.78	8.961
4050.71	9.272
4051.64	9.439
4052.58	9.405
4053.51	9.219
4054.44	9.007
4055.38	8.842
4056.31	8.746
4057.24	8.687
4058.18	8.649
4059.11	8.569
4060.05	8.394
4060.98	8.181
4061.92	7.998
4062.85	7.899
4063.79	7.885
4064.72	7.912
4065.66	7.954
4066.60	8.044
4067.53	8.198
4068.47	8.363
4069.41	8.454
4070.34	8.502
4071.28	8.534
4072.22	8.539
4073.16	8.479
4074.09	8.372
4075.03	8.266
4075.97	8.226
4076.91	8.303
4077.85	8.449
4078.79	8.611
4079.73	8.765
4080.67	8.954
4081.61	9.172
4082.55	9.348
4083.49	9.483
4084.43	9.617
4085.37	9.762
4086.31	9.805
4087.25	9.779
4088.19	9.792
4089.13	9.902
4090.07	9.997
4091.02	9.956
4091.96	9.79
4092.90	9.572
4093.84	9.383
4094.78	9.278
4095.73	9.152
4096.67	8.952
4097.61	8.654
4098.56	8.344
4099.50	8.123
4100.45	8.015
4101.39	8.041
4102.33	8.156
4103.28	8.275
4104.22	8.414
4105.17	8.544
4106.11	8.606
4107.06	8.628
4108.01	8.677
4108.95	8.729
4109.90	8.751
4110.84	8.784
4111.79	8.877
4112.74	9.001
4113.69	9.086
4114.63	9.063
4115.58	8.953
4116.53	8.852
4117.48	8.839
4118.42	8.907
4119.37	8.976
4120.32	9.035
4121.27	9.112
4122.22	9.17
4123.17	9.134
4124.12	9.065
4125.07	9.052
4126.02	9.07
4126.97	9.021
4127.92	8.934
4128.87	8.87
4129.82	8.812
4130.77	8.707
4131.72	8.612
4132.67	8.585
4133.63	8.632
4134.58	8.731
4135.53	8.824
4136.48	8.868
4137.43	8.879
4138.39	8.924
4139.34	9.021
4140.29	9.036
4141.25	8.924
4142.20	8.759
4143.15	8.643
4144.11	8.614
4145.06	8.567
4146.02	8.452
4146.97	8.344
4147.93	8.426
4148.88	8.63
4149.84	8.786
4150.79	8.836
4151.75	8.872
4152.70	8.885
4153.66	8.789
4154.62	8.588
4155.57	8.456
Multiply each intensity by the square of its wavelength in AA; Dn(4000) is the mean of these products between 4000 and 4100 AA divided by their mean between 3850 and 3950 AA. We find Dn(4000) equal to 2.03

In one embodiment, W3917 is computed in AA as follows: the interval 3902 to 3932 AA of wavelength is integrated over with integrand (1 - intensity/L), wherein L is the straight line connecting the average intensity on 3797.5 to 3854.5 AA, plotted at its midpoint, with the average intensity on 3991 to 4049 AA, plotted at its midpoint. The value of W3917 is 4.6 AA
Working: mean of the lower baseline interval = 4.09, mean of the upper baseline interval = 8.8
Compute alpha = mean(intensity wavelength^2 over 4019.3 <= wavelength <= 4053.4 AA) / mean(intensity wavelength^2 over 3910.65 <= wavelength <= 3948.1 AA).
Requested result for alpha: 2.02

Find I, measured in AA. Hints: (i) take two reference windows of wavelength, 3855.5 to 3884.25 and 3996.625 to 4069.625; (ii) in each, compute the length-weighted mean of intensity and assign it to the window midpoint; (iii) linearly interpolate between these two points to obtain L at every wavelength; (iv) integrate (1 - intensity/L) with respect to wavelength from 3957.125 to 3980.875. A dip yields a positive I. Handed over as 7.8 AA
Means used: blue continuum 4.11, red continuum 8.77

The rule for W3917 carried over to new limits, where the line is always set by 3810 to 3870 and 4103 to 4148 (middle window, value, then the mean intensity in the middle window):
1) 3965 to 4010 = -3.85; 7.03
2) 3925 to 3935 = 3.84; 3.34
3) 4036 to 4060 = -4.35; 8.82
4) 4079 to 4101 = -2.90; 9.27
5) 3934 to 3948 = 3.77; 4.12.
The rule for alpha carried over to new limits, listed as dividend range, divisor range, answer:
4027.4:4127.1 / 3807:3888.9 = 2.45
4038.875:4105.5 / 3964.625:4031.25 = 1.18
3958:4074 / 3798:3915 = 1.89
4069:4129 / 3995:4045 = 1.04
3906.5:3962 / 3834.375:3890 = 1.29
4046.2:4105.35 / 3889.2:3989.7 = 1.77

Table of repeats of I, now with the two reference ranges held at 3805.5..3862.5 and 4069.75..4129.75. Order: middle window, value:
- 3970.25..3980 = 2.1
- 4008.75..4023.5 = -3.8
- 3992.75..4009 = -3.6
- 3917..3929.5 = 1.6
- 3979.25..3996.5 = -2.8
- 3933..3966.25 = 7.0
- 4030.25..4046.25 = -1.8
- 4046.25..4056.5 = -1.1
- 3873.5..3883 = 1.0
